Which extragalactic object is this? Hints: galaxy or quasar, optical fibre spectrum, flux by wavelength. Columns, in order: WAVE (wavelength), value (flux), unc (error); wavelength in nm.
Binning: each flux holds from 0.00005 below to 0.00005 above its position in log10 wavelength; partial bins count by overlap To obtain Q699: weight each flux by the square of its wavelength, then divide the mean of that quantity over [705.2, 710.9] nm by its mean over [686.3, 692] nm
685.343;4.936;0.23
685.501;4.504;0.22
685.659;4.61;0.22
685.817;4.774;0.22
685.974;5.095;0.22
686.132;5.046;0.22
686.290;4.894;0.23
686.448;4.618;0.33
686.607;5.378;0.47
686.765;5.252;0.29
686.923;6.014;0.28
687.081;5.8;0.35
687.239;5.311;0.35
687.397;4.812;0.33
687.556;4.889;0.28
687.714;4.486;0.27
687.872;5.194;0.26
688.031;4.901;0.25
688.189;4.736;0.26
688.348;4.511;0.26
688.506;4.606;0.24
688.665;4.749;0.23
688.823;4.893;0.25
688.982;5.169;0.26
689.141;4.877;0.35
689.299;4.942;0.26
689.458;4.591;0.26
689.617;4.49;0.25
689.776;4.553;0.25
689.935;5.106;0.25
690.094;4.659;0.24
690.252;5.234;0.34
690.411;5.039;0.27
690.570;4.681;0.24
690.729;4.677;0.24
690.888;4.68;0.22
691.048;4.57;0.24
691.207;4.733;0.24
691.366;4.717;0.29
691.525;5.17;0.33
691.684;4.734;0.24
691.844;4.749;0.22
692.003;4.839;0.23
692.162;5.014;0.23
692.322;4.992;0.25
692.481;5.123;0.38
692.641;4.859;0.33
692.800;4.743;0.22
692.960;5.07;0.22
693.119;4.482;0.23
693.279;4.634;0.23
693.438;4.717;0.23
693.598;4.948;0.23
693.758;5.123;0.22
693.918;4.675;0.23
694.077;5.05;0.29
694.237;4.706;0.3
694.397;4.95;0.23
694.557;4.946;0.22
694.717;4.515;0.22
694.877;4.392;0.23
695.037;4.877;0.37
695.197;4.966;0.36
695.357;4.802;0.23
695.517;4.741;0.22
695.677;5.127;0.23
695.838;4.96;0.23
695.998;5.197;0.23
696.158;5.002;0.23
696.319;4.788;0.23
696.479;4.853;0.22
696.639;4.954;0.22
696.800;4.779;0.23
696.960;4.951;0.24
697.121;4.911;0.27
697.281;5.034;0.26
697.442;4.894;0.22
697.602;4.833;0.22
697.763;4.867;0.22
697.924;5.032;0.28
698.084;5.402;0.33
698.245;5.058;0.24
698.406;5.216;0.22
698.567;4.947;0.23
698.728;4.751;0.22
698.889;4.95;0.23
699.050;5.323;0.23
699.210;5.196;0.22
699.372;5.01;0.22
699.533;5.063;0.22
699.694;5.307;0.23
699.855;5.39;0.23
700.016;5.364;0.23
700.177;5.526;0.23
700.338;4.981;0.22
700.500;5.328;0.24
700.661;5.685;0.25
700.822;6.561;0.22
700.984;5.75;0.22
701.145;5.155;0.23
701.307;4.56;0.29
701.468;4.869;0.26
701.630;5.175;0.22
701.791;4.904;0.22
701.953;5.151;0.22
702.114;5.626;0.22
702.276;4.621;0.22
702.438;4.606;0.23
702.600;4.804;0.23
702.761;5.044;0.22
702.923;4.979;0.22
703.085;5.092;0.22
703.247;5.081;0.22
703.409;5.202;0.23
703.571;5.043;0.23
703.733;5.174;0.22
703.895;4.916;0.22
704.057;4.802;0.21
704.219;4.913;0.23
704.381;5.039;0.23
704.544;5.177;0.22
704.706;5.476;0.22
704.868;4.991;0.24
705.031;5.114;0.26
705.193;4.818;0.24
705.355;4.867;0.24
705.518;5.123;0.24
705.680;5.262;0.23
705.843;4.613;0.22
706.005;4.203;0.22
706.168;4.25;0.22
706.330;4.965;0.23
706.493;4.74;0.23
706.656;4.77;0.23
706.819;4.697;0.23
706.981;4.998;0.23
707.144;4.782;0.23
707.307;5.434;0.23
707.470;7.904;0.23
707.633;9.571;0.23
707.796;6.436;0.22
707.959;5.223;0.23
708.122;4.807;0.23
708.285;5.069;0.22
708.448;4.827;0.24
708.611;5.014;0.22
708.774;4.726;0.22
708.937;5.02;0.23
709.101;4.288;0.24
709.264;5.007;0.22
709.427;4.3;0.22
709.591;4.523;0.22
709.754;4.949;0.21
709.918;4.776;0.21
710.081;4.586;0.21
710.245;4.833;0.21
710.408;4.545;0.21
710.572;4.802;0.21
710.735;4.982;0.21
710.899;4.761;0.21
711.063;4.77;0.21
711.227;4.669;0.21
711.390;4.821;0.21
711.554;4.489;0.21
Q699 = 1.09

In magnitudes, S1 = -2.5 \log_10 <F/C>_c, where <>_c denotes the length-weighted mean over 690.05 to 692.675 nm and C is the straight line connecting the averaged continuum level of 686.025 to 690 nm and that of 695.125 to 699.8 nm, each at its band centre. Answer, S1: 0.03 mag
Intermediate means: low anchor 4.95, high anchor 5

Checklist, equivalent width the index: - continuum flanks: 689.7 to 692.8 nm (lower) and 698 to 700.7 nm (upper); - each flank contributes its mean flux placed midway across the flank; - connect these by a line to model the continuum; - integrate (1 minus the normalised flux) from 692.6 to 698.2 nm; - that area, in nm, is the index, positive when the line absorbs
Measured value 0.163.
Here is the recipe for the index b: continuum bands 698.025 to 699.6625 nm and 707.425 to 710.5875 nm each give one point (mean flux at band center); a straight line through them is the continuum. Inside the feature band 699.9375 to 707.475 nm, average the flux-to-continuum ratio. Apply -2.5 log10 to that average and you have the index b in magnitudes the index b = 0.02 mag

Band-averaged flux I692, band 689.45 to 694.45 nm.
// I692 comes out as 4.82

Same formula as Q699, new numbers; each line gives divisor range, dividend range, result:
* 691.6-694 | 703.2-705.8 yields 1.08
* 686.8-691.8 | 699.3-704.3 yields 1.09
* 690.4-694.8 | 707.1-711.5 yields 1.12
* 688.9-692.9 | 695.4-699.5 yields 1.05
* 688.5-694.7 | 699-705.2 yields 1.10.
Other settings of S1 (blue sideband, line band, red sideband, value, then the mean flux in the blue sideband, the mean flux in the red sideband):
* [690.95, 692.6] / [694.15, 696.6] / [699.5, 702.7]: 0.03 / 4.86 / 5.22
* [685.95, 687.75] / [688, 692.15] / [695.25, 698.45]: 0.06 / 5.15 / 4.97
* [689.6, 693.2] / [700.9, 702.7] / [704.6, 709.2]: 0.01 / 4.83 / 5.21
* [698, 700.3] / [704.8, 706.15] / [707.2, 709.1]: 0.15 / 5.18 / 5.74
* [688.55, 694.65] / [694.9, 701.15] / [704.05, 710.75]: -0.04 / 4.84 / 5.08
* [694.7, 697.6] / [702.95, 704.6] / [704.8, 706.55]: -0.05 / 4.88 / 4.81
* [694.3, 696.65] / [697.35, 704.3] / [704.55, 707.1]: -0.05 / 4.87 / 4.87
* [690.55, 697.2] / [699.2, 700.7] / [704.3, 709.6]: -0.06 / 4.84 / 5.16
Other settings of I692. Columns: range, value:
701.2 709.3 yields 5.12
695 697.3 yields 4.93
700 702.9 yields 5.2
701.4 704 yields 5.02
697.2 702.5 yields 5.16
